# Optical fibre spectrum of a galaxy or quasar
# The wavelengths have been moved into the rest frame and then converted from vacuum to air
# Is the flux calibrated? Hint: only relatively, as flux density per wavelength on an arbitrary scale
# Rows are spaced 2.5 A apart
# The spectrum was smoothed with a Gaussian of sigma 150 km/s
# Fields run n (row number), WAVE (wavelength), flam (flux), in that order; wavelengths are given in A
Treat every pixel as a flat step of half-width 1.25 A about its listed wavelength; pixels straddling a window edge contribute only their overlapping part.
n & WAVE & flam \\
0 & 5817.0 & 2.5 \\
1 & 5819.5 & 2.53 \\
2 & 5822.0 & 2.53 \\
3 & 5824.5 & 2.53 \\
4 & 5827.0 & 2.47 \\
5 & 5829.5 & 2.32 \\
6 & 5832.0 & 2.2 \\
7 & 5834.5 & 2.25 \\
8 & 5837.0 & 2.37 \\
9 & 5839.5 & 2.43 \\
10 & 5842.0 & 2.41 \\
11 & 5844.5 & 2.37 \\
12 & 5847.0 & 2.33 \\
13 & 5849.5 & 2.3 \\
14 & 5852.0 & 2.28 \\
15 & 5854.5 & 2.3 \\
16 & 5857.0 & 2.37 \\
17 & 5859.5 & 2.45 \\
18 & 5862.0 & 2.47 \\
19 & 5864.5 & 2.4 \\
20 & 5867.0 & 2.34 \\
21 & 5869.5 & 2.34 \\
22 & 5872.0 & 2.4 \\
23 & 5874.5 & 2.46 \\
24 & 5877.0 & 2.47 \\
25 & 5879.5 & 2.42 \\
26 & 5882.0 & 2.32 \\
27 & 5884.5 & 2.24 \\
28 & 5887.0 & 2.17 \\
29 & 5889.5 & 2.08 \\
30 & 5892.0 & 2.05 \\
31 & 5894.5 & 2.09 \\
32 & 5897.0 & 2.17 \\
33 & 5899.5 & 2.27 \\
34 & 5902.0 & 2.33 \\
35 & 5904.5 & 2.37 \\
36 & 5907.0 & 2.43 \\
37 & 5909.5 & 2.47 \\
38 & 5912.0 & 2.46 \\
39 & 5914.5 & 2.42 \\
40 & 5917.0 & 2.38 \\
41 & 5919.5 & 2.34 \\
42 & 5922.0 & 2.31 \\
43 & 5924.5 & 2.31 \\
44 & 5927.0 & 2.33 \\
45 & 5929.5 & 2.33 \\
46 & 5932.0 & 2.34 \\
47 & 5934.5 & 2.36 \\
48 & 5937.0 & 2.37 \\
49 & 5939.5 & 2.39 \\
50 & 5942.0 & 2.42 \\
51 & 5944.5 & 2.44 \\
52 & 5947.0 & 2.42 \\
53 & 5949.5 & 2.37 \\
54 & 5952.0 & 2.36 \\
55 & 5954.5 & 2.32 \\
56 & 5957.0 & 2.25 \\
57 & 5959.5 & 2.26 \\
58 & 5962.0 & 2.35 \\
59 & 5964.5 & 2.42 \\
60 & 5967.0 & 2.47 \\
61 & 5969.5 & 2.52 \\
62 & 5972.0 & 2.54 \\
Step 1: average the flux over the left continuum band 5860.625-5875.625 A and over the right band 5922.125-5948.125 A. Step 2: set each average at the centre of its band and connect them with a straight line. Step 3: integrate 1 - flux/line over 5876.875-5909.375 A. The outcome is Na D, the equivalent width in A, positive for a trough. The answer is 1.7 A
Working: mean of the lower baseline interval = 2.4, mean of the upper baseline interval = 2.37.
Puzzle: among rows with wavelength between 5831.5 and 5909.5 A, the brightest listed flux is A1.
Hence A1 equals 2.47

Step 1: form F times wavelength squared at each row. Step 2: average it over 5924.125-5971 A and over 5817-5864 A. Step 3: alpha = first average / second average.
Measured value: 1.03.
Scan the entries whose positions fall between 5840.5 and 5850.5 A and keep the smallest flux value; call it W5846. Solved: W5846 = 2.3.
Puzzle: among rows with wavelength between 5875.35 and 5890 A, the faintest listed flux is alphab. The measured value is 2.08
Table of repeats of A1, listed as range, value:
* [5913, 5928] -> 2.42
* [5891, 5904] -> 2.33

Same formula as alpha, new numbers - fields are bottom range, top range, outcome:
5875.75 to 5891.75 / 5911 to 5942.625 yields 1.06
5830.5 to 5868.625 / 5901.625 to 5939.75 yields 1.03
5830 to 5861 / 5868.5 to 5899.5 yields 0.98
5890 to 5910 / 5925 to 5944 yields 1.06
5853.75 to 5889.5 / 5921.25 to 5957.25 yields 1.02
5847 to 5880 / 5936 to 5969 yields 1.03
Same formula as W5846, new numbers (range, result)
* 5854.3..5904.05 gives 2.05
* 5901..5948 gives 2.31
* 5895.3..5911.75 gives 2.17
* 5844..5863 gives 2.28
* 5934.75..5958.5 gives 2.25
